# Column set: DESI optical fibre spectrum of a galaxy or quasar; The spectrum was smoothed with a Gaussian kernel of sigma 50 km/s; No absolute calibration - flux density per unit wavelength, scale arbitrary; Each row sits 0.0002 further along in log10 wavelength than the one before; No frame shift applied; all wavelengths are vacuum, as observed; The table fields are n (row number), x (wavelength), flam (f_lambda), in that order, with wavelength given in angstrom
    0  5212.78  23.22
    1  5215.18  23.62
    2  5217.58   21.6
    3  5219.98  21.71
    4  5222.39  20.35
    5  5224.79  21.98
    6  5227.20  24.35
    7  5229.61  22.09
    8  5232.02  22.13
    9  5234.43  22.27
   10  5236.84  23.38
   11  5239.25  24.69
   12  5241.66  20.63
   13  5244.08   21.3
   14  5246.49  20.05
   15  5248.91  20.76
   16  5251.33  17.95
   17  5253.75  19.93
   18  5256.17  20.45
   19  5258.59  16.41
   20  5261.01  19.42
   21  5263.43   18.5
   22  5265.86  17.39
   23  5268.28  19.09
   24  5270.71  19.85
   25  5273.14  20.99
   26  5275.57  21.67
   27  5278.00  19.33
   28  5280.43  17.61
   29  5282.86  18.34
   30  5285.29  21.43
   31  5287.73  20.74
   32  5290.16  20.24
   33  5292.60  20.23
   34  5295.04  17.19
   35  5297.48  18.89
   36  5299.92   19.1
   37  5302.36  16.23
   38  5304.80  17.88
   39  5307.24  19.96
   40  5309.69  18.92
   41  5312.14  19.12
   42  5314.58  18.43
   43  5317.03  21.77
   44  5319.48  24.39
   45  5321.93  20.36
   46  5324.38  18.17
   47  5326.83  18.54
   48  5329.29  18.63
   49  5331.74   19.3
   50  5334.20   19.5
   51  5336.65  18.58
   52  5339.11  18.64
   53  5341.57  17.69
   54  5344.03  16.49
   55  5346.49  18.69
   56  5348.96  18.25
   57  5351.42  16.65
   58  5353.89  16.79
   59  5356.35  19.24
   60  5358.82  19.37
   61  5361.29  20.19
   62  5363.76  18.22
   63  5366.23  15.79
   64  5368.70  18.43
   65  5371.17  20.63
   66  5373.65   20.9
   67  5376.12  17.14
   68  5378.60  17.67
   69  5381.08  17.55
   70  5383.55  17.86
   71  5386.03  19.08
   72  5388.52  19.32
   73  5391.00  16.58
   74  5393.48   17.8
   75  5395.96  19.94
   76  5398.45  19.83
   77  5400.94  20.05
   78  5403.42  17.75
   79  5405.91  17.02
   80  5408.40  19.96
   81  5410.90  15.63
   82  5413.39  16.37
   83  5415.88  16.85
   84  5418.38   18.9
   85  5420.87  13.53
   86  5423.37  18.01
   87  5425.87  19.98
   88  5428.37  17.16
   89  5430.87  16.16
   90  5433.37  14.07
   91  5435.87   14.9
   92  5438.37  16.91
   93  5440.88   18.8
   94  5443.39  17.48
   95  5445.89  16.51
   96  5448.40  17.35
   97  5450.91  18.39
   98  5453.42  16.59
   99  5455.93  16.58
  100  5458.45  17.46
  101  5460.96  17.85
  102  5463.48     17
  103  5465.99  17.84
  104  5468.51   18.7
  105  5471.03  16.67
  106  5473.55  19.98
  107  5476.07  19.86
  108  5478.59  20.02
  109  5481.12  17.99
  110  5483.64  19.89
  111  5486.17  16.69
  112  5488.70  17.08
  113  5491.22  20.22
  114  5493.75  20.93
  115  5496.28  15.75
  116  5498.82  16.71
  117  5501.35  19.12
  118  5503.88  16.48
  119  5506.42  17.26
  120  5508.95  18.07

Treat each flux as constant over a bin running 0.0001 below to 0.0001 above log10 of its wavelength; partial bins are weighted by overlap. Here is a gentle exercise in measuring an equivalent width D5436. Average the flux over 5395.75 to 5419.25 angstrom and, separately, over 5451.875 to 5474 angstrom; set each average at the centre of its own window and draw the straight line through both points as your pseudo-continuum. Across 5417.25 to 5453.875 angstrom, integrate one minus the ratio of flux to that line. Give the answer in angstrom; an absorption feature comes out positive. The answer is 1.8 angstrom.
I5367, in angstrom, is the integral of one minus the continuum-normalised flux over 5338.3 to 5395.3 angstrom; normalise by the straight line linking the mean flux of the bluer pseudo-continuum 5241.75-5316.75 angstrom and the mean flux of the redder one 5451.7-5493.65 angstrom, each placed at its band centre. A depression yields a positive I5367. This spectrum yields 1.8 angstrom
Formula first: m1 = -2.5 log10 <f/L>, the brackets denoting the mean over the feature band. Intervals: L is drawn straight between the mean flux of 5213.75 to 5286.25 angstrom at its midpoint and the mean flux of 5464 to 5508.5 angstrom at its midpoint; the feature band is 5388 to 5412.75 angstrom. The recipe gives 0.05 mag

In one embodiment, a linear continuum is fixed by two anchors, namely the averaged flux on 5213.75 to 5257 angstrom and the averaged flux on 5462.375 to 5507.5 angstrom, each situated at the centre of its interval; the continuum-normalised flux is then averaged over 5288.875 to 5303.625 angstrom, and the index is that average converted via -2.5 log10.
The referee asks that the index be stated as 0.12 mag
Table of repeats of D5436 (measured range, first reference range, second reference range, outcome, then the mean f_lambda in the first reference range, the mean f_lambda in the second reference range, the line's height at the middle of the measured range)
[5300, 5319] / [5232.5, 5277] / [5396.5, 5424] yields 0.2 angstrom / 20.3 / 17.7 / 19.4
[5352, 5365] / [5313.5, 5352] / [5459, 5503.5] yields 0.2 angstrom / 19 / 18.3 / 18.9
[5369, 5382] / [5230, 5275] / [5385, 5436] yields -0.4 angstrom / 20.3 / 17.6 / 18.2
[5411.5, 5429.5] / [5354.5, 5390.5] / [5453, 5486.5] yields 1.2 angstrom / 18.6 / 18.2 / 18.4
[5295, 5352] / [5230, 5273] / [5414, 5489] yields 1.3 angstrom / 20.3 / 17.5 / 19.3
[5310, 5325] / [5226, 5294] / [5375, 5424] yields -0.8 angstrom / 20.4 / 17.8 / 19.3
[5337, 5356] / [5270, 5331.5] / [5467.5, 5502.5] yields 1.5 angstrom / 19.5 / 18.5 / 19.3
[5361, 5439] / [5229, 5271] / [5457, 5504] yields 4.9 angstrom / 20.3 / 18.3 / 19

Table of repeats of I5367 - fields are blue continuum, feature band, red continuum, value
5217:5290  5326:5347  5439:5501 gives 1.2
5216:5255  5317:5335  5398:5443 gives -0.5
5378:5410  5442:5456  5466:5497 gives 1.0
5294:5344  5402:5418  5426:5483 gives 0.6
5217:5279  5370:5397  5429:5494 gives 0.3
